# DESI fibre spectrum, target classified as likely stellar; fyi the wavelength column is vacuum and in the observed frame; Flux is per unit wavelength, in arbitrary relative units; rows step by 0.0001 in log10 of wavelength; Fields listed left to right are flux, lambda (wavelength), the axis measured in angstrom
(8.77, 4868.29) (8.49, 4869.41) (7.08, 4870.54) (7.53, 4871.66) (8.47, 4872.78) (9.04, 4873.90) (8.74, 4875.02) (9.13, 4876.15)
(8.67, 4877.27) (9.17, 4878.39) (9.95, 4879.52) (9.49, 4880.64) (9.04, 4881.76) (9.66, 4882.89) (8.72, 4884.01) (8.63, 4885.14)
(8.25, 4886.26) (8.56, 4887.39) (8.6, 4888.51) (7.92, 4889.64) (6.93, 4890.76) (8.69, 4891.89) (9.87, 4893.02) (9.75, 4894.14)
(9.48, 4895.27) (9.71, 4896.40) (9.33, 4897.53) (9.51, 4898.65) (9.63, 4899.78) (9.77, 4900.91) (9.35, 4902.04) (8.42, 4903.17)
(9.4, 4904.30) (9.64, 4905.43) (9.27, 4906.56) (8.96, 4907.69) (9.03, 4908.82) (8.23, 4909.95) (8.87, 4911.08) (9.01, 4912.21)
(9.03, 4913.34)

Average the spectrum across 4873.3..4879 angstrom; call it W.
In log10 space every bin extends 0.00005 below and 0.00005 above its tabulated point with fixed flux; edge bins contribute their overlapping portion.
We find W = 8.95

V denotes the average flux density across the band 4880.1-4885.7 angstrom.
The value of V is 9.11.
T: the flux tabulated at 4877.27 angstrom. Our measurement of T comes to 8.67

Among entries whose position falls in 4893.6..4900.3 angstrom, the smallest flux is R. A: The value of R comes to 9.33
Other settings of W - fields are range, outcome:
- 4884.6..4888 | 8.5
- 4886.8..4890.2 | 8.36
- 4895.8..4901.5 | 9.58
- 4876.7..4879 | 8.94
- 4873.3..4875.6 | 8.87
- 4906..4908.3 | 9.11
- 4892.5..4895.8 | 9.71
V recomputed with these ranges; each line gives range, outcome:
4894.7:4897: 9.56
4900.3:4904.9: 9.23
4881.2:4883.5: 9.34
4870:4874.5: 8.06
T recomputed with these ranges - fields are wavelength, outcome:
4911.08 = 8.87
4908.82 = 9.03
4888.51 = 8.6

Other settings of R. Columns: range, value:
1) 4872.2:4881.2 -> 8.47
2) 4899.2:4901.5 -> 9.63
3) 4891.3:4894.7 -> 8.69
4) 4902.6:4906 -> 8.42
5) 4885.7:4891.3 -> 6.93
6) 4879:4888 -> 8.25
